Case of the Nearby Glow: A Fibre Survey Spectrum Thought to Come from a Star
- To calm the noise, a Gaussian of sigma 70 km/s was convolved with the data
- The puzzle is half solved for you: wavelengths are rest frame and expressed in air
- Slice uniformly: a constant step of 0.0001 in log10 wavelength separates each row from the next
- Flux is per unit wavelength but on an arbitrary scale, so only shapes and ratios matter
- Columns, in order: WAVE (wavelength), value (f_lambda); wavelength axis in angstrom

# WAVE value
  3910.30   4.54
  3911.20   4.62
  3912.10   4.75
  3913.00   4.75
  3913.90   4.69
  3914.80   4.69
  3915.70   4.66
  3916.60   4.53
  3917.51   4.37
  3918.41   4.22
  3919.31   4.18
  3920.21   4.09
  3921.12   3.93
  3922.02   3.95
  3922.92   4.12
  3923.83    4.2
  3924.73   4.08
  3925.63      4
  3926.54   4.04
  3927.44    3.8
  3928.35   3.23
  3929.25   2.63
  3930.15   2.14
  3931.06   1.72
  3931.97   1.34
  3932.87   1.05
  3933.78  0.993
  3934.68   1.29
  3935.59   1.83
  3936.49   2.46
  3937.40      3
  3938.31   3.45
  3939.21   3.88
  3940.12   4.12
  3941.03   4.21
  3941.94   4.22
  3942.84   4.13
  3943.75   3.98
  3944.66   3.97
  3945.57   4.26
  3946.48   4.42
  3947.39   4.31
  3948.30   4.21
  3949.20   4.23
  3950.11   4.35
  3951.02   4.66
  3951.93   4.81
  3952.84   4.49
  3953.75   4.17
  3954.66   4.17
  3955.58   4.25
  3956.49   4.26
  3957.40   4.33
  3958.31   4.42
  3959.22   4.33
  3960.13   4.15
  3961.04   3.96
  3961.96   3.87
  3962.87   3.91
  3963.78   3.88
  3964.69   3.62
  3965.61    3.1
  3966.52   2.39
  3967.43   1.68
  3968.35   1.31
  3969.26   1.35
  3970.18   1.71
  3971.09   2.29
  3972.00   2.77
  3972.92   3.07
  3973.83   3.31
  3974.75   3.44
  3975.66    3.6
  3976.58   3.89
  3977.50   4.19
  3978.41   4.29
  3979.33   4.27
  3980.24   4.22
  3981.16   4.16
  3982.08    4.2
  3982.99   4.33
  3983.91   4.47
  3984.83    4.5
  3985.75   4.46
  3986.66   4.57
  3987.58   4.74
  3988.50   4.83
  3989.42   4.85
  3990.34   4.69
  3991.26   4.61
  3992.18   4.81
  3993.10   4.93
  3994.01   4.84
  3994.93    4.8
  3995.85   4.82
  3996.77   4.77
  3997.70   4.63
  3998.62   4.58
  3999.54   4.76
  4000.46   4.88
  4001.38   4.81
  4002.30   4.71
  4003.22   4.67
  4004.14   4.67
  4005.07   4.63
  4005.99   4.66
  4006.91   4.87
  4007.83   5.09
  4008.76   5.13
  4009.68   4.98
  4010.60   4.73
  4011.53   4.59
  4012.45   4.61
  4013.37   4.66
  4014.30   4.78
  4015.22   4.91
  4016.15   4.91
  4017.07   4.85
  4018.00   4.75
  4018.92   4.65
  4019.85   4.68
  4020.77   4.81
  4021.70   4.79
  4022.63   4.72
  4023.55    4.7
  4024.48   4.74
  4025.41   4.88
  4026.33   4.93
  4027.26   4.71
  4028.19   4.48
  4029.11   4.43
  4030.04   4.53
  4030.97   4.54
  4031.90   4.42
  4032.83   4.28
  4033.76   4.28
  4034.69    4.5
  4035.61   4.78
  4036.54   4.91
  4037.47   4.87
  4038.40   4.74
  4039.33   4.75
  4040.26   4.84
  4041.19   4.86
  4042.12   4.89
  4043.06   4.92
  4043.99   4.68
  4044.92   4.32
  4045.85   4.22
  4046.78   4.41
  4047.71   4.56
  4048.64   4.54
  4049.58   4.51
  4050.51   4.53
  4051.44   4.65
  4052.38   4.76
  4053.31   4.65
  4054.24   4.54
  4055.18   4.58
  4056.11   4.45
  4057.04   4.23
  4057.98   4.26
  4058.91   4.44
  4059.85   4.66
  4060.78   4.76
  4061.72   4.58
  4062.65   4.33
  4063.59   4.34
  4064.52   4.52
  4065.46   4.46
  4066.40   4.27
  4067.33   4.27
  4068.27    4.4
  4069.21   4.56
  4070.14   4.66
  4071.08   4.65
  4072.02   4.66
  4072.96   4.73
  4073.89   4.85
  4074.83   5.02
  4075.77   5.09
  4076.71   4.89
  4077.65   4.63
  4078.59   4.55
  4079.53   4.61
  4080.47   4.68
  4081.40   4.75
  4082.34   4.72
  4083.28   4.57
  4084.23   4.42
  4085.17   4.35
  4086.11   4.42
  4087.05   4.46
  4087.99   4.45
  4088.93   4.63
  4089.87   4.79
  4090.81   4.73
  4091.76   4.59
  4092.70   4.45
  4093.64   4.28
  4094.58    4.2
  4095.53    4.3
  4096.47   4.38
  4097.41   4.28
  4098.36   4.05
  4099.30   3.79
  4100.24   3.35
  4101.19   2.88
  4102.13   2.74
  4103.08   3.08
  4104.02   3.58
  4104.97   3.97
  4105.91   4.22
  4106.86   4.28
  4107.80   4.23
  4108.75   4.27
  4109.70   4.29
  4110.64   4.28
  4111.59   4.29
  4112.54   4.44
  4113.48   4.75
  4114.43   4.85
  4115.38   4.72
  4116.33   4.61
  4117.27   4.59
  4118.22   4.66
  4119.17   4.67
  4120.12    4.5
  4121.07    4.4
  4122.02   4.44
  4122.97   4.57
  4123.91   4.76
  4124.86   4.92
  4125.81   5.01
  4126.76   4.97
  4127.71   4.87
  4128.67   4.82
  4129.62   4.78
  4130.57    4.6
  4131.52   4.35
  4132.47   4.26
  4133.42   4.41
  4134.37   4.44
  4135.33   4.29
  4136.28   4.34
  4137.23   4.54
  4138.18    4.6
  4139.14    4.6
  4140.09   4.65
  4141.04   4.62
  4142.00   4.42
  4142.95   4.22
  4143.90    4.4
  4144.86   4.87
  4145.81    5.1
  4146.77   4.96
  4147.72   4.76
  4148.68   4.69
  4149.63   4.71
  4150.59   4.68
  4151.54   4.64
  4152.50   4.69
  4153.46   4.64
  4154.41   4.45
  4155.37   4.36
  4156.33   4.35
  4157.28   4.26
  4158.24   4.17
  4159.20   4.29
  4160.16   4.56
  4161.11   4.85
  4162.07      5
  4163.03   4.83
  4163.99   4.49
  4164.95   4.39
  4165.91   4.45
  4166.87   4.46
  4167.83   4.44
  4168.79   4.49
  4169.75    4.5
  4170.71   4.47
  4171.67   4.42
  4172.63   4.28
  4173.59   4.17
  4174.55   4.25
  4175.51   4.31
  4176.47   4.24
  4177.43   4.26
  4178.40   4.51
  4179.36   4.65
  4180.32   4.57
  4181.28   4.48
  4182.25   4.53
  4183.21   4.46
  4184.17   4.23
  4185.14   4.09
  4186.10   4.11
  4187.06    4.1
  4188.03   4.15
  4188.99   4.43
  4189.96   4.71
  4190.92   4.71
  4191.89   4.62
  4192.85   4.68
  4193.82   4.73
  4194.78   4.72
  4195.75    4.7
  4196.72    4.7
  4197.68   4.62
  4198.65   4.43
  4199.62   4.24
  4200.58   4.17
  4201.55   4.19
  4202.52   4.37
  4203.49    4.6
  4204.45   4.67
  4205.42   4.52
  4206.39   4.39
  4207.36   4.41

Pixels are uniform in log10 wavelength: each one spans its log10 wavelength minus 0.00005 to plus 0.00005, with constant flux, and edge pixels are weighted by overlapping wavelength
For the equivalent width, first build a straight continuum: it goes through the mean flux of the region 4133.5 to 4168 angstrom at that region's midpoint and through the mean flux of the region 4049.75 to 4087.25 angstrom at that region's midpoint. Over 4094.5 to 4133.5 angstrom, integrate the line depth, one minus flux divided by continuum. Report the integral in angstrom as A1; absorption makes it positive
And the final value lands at 2.1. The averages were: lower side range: 4.57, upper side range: 4.56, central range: 4.32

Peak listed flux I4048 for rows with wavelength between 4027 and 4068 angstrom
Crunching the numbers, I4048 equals 4.92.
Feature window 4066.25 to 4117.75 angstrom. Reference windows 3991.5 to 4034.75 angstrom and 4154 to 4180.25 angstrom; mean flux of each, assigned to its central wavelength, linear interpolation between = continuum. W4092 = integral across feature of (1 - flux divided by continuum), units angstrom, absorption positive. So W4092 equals 2.32 angstrom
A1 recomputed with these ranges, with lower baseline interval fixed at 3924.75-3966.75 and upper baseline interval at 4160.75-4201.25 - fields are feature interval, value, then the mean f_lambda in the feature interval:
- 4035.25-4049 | -2.6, 4.69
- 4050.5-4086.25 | -4.8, 4.58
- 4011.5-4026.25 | -3.5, 4.76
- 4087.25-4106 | 0.5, 4.04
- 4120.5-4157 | -2.6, 4.61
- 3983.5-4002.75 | -4.9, 4.72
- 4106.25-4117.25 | -0.7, 4.46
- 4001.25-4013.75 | -3.2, 4.77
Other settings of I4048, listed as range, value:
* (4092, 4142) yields 5.01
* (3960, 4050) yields 5.13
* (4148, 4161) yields 4.71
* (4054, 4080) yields 5.09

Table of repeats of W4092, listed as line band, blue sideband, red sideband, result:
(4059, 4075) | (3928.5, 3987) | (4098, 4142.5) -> -1.9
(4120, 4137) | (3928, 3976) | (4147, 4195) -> -1.4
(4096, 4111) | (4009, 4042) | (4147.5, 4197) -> 2.4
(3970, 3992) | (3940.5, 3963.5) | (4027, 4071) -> 1.6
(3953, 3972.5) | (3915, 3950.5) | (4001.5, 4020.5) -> 3.1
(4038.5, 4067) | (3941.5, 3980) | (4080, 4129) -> -2.9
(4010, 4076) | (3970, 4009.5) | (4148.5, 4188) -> -3.6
